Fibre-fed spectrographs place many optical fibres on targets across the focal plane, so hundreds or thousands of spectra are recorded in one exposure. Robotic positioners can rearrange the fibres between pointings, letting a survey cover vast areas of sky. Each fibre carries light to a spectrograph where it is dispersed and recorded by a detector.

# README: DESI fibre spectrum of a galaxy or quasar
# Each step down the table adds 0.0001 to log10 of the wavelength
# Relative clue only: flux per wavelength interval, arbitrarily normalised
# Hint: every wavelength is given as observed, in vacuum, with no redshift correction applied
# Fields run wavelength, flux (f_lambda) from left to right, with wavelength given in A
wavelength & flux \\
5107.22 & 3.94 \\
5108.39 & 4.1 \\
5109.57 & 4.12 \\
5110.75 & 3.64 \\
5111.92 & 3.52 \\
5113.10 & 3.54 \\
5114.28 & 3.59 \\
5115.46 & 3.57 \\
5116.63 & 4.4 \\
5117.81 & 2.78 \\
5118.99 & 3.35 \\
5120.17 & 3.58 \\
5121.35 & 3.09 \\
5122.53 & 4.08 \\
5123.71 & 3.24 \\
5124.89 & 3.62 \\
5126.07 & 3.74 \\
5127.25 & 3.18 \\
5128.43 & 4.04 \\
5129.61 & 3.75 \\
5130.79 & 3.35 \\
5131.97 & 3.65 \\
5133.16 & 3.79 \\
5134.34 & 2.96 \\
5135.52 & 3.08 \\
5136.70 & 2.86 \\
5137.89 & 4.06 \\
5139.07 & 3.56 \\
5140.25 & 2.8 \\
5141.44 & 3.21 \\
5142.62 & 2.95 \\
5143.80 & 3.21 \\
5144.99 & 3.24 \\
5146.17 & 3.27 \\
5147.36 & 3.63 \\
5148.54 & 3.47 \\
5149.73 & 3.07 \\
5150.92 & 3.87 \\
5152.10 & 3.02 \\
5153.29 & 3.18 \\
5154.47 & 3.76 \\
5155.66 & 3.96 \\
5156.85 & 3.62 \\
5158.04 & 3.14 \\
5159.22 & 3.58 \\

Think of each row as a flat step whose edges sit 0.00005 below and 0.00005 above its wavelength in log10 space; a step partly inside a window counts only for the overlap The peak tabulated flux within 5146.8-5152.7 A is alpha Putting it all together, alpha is 3.87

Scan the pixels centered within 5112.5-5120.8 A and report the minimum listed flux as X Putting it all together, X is 2.78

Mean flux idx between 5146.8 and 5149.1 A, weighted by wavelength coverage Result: 3.56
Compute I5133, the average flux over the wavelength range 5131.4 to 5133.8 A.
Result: 3.69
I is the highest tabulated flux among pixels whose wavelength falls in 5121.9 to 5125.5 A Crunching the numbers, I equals 4.08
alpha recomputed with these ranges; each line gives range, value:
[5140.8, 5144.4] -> 3.21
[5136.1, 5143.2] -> 4.06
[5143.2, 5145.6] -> 3.24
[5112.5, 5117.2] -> 4.4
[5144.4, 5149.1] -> 3.63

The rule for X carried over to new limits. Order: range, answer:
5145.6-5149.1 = 3.27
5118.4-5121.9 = 3.09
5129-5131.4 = 3.35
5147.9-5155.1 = 3.02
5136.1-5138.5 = 2.86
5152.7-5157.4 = 3.18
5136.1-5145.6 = 2.8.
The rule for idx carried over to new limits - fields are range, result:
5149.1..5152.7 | 3.32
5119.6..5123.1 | 3.58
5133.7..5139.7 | 3.31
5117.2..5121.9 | 3.2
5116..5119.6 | 3.51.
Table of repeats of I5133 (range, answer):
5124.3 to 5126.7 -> 3.67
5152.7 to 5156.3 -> 3.63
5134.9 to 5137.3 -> 2.97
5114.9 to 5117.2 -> 4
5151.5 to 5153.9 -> 3.12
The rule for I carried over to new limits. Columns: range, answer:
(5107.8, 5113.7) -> 4.12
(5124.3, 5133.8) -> 4.04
